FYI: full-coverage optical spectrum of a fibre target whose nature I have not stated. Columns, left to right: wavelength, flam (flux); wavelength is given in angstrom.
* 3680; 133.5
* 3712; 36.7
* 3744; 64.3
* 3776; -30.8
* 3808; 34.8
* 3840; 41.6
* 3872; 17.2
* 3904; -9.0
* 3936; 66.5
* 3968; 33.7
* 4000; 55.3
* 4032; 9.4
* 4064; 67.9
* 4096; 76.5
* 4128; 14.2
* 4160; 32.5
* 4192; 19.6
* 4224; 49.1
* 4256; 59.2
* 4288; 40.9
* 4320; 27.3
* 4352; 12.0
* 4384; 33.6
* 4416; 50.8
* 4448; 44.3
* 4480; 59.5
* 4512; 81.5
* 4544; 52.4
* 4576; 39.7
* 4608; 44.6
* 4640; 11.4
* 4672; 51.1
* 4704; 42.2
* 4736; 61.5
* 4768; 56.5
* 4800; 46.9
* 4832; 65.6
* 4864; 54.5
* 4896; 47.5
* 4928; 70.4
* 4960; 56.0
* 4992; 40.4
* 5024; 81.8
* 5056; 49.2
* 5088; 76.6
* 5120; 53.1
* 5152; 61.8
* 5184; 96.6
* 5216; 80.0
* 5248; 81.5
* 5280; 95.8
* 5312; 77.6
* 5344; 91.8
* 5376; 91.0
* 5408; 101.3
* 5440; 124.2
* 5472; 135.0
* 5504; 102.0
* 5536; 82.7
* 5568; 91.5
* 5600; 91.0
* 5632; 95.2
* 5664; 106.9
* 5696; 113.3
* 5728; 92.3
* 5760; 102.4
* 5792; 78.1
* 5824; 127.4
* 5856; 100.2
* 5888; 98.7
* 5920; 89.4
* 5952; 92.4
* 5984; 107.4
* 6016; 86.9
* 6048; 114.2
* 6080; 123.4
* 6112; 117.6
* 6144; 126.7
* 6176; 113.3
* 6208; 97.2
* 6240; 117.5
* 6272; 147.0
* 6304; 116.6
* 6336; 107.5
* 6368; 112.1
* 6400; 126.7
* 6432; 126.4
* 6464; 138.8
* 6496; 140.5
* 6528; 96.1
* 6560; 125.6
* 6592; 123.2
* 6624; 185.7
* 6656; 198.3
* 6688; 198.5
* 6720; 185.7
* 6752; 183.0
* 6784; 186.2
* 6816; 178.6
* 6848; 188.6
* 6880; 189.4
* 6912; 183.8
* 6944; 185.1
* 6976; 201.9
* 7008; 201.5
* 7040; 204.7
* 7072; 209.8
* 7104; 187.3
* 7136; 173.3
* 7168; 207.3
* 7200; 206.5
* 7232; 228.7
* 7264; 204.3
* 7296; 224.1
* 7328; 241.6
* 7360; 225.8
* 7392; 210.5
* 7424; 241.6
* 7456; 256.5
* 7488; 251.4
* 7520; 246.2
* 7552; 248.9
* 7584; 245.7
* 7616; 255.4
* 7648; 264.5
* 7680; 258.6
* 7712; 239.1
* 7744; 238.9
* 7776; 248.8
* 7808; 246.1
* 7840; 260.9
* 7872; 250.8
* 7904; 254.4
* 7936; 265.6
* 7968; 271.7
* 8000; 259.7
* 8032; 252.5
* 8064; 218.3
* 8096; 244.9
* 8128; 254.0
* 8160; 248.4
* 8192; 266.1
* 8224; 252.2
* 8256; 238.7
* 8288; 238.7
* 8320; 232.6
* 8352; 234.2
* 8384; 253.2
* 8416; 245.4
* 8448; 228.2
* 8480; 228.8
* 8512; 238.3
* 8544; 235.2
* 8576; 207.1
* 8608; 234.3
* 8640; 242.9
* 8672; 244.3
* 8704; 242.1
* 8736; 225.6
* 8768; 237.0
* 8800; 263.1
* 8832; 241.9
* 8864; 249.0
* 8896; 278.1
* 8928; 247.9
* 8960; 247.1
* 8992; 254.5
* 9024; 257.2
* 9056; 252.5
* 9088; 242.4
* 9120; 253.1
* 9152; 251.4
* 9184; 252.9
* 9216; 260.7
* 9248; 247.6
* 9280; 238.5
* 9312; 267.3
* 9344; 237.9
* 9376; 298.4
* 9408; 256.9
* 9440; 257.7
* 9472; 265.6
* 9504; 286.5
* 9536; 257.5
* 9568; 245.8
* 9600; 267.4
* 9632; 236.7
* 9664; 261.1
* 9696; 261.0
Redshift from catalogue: 0.66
